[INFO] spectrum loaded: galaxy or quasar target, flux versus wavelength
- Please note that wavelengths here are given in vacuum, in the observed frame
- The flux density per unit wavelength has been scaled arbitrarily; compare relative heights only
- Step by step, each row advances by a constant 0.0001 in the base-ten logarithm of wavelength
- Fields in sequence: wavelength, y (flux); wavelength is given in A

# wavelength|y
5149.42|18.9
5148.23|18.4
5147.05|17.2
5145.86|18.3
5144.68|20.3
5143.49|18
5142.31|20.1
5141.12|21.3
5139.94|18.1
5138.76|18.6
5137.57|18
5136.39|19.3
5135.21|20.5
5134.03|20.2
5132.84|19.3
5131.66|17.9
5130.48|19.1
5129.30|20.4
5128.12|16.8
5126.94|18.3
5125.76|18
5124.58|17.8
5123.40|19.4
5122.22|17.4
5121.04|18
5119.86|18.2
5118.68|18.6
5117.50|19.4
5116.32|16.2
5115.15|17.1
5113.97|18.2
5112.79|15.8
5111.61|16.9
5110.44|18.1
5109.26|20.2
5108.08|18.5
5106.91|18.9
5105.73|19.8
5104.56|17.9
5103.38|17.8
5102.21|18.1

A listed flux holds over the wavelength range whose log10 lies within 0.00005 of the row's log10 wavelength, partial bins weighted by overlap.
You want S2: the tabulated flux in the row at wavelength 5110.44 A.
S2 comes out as 18.1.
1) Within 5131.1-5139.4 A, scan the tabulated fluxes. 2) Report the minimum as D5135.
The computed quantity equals 17.9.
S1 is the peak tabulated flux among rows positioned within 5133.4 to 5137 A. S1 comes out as 20.5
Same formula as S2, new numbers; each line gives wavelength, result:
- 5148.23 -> 18.4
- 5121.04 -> 18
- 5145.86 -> 18.3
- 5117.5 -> 19.4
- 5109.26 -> 20.2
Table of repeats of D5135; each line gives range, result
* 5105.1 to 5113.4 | 15.8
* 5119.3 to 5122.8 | 17.4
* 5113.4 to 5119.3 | 16.2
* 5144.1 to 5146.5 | 18.3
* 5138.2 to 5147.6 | 17.2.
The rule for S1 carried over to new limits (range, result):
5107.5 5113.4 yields 20.2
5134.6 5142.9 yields 21.3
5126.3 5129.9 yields 20.4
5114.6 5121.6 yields 19.4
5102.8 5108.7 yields 19.8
